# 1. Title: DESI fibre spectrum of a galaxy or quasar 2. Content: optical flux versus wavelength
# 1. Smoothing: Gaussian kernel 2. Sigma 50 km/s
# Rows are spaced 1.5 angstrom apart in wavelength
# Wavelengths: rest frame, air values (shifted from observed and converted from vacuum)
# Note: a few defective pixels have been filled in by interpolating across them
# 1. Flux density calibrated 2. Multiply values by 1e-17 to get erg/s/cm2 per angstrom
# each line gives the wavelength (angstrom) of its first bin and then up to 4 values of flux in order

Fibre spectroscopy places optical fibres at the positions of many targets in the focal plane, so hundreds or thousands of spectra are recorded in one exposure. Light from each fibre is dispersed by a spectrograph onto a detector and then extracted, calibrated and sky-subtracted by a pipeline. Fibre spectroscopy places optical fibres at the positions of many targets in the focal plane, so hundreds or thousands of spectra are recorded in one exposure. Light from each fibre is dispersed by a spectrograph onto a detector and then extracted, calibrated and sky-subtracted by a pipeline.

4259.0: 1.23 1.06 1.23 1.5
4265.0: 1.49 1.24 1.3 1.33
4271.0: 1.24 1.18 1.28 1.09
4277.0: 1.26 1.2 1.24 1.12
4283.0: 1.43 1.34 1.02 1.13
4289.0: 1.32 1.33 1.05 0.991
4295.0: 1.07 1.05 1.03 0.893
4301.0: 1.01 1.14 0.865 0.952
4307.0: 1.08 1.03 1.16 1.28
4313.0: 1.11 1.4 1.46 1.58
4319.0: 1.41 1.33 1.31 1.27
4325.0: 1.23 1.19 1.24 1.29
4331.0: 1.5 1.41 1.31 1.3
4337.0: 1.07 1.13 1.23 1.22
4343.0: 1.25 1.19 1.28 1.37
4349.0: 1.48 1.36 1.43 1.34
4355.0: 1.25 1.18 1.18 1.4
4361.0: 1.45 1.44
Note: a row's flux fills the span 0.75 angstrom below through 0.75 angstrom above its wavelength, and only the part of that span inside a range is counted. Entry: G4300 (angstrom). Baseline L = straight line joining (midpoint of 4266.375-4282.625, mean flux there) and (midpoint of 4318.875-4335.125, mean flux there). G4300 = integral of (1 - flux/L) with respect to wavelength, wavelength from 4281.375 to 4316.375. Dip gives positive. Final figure 3.7 angstrom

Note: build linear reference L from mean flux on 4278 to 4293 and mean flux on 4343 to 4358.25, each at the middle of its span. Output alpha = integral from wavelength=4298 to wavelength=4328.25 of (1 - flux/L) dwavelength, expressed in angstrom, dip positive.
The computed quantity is 1.5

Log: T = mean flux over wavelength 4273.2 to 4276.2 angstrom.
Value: 1.19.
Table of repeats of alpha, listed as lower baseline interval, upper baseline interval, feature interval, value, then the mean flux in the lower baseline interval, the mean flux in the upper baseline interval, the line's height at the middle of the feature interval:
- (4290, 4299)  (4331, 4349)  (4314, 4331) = -2.1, 1.07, 1.27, 1.2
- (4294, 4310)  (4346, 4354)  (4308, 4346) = -2.3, 1.02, 1.39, 1.21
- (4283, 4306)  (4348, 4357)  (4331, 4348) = 0.4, 1.09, 1.35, 1.29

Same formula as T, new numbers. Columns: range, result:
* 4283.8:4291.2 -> 1.23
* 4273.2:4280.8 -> 1.21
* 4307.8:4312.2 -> 1.16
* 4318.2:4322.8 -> 1.35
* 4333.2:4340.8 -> 1.21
